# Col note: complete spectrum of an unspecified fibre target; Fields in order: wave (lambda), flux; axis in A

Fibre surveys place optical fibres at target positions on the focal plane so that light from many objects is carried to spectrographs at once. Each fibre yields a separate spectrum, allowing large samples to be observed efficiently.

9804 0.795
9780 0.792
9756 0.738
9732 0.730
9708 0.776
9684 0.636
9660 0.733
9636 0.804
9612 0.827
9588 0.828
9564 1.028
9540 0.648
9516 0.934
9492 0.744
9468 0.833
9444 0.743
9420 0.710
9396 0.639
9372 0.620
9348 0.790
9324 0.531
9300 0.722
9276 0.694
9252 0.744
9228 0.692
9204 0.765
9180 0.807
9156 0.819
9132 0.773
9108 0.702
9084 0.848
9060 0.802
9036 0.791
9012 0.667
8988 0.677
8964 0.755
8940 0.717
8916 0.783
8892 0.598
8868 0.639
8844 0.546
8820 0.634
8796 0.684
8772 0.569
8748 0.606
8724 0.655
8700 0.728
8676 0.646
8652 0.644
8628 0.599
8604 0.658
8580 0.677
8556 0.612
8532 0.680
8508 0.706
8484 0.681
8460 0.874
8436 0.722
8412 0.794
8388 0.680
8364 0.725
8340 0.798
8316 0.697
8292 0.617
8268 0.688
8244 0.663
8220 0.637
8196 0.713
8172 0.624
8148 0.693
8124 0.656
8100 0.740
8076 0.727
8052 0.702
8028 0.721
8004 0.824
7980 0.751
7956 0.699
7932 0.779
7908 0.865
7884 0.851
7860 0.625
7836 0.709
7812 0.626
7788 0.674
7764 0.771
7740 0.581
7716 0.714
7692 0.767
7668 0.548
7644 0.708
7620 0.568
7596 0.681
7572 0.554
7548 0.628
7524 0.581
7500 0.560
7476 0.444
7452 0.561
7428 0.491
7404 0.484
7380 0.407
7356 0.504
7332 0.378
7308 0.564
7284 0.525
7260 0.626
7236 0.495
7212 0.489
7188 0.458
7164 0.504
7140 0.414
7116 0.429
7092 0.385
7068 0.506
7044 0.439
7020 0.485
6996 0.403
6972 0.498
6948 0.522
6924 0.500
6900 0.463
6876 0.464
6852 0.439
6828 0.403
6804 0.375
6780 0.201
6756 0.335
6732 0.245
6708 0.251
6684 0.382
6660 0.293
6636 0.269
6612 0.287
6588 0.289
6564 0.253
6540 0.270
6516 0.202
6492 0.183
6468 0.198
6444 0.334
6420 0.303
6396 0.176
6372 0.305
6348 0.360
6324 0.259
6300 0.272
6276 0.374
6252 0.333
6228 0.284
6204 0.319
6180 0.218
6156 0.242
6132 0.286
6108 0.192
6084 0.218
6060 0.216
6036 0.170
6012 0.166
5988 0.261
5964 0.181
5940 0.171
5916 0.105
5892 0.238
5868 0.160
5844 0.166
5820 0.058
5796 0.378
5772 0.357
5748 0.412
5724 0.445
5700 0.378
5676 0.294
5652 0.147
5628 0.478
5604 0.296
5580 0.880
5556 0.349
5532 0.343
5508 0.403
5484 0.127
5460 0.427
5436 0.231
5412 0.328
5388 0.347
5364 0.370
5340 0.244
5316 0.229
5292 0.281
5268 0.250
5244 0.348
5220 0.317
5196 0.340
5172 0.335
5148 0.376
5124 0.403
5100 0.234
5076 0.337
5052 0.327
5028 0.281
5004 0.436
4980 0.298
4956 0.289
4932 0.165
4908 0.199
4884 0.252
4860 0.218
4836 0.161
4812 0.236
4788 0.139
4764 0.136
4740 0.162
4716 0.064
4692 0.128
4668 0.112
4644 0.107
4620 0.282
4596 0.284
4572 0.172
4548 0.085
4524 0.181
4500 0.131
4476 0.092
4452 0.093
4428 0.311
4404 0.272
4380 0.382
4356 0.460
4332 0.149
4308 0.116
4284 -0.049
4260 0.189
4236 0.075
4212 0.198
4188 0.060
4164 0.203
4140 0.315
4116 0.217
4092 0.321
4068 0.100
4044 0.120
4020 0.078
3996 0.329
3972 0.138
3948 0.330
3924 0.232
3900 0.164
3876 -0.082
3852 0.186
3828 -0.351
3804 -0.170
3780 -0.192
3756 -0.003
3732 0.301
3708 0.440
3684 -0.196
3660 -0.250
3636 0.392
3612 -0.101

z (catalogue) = 0.707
